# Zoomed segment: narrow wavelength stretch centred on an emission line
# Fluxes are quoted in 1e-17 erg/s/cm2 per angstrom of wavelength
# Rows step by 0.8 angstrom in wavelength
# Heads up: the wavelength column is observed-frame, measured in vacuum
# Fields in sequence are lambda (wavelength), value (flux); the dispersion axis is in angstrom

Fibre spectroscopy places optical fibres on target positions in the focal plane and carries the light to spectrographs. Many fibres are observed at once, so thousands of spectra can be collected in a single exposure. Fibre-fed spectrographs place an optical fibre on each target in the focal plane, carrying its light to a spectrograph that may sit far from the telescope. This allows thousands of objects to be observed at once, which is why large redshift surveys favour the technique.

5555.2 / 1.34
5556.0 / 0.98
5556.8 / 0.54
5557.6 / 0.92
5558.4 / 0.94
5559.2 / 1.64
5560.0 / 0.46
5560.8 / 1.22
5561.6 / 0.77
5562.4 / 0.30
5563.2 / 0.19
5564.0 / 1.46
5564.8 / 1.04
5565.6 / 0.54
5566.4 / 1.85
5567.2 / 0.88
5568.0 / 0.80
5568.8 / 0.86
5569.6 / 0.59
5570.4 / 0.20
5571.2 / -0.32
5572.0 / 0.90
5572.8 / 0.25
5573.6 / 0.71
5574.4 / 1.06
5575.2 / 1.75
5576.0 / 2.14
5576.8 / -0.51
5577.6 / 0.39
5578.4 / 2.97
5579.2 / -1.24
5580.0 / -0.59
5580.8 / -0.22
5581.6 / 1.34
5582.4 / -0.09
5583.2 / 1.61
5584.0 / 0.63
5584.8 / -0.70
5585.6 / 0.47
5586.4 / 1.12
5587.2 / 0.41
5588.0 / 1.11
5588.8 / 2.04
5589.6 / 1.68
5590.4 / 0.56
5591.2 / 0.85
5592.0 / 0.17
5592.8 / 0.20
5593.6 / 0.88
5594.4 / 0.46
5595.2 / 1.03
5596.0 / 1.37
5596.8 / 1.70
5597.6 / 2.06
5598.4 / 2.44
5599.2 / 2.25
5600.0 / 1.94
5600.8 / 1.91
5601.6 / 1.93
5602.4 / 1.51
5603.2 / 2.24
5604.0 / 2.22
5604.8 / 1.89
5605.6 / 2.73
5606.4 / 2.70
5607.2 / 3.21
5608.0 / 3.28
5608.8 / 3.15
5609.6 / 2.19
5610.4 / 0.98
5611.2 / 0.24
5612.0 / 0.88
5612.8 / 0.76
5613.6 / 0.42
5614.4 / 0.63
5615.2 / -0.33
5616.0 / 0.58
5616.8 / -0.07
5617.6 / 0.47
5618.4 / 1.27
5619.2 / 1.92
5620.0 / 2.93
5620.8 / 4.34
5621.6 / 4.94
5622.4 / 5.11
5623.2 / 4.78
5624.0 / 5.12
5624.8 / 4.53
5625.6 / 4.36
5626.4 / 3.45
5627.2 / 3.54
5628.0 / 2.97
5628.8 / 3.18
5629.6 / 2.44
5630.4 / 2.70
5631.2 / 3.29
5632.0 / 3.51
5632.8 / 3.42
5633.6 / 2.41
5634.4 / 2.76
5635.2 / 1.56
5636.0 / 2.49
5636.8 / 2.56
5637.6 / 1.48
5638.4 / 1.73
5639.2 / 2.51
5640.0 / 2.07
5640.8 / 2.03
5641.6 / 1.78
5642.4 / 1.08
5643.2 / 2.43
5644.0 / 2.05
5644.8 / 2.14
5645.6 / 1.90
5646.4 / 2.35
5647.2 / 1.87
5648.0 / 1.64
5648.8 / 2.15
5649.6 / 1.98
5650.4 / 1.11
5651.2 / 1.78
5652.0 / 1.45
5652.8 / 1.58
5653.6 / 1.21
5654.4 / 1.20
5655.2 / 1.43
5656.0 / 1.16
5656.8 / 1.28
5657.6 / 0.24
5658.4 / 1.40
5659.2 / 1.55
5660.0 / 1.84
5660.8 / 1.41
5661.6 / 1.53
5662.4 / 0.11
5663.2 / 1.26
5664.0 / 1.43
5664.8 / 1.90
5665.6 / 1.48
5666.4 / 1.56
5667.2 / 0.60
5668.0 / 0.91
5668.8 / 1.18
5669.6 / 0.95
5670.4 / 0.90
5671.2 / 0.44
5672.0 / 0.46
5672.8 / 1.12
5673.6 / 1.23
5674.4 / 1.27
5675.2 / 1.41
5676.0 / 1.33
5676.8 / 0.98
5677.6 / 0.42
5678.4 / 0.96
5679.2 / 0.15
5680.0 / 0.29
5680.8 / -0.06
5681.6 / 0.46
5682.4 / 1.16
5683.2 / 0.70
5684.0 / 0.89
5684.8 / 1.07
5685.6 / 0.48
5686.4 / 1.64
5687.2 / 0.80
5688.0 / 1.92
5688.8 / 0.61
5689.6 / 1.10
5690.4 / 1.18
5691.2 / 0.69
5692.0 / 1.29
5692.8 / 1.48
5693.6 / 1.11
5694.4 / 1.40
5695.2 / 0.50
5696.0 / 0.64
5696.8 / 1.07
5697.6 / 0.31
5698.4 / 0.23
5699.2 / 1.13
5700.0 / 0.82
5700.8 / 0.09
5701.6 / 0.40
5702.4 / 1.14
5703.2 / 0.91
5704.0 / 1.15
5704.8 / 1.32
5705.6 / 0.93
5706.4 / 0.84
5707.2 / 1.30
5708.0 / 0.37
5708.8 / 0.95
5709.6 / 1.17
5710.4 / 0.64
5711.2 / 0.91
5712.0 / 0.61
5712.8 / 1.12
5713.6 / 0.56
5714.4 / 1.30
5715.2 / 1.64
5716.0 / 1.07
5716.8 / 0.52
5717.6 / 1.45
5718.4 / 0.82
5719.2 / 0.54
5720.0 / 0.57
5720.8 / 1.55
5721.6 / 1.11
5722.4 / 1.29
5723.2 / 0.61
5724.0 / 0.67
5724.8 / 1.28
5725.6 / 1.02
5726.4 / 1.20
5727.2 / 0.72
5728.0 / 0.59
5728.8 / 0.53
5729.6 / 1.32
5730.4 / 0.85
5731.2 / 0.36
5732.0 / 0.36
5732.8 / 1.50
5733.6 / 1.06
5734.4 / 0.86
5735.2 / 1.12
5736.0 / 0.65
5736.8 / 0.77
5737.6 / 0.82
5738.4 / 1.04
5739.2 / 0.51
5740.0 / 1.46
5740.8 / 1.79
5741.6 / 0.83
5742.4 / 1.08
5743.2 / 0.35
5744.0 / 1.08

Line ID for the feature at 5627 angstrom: Lyman alpha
